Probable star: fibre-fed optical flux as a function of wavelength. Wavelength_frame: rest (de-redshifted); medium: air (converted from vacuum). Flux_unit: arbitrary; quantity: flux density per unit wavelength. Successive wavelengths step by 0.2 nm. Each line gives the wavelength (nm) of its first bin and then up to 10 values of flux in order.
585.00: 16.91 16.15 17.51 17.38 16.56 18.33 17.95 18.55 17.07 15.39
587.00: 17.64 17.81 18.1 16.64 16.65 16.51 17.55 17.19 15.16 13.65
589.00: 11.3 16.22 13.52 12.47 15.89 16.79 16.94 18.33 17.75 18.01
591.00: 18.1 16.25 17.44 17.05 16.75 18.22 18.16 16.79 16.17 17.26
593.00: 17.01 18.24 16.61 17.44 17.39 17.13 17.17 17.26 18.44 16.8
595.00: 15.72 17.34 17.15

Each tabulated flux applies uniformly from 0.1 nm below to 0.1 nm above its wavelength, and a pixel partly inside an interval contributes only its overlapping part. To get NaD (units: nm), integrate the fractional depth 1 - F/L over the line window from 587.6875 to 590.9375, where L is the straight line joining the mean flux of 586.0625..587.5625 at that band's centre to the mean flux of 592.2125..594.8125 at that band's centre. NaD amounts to 0.28 nm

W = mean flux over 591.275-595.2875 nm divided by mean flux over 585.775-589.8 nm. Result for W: 1.06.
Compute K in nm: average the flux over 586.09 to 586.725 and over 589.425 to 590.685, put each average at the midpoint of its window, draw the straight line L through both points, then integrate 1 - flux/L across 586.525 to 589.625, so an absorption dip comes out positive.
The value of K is 0.22 nm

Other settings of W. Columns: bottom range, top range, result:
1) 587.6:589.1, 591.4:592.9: 1.11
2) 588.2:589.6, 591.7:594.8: 1.19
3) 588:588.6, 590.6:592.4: 1.04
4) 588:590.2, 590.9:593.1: 1.14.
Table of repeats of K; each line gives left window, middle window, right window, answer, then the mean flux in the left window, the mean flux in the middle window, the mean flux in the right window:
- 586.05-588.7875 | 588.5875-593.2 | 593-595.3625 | 0.199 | 17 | 16.4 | 17.2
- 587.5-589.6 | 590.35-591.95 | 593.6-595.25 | -0.133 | 15.3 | 17.5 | 17.2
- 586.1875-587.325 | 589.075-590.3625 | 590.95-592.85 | 0.141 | 17.4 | 15.4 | 17.2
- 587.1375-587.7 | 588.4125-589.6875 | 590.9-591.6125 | 0.250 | 17.5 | 14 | 17.2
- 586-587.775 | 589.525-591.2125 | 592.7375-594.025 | 0.053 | 17.4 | 16.8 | 17.3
